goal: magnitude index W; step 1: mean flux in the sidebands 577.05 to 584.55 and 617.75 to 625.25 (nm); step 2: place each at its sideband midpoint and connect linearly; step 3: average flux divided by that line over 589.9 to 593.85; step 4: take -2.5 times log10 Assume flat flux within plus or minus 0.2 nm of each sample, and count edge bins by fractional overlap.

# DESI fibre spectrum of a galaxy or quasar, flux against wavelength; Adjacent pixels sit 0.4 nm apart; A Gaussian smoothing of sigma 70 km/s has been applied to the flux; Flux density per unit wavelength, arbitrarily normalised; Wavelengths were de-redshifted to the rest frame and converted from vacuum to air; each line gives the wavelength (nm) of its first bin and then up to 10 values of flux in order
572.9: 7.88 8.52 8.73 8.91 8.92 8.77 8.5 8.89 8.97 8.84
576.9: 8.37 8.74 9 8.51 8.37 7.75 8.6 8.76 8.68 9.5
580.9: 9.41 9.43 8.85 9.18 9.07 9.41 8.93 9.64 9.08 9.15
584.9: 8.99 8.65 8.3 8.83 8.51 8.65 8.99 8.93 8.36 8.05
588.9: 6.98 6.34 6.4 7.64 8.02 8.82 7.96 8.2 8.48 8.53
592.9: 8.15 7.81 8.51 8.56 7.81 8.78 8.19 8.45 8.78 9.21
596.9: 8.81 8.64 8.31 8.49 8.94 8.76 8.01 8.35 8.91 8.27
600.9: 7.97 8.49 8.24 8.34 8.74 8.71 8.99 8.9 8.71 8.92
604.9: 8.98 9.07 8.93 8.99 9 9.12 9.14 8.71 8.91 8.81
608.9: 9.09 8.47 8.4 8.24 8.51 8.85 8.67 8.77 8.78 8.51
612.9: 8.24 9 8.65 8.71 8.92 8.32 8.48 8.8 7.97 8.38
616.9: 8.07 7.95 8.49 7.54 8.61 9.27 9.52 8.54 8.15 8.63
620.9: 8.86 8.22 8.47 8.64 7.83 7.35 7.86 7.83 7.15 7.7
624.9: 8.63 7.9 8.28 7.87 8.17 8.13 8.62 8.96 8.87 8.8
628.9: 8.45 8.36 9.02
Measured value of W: 0.070 mag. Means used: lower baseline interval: 8.94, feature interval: 8.21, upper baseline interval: 8.26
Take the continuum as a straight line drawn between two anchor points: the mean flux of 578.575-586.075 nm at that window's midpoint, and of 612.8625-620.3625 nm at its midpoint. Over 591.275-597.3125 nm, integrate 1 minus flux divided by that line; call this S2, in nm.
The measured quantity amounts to 0.25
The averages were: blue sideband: 8.95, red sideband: 8.51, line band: 8.44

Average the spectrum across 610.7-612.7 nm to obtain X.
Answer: 8.72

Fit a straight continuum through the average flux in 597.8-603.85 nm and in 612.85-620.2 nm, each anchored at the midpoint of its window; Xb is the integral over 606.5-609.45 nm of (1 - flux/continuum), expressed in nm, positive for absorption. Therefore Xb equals -0.13 nm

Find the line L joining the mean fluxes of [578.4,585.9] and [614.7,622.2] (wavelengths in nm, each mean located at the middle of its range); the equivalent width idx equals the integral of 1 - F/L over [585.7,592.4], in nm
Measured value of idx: 0.580 nm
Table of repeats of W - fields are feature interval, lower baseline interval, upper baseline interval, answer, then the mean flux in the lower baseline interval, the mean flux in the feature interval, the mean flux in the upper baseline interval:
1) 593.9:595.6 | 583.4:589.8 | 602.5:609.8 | 0.03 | 8.41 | 8.34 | 8.88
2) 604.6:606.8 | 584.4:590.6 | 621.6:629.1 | -0.10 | 8.16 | 9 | 8.18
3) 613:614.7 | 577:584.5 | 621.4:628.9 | -0.05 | 8.94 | 8.79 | 8.18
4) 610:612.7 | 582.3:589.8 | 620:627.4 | -0.05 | 8.52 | 8.63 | 8.11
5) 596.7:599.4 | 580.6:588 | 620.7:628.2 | 0.02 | 9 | 8.59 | 8.17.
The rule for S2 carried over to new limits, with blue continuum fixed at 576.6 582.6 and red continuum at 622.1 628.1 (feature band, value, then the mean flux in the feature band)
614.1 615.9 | -0.09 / 8.64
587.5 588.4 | 0.01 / 8.58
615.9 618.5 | 0.03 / 8.11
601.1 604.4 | -0.08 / 8.65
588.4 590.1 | 0.33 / 6.96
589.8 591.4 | 0.11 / 8.01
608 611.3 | -0.13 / 8.65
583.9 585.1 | -0.05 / 9.07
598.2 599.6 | -0.01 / 8.55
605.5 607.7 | -0.17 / 9.01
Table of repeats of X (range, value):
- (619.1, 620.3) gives 8.74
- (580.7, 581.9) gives 9.23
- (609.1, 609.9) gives 8.44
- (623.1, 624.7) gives 7.64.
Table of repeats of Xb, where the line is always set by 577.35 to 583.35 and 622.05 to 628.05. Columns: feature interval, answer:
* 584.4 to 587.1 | 0.03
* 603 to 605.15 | -0.11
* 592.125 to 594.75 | 0.12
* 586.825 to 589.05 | 0.11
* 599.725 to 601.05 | 0.02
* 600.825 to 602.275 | 0.04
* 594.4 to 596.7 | 0.01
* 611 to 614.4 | -0.16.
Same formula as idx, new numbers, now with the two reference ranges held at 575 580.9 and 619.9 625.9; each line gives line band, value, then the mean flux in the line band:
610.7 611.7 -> -0.061 nm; 8.76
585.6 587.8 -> -0.032 nm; 8.71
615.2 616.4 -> -0.031 nm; 8.41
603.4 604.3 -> -0.051 nm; 8.83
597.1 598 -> -0.004 nm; 8.48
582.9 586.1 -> -0.136 nm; 8.98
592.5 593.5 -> 0.048 nm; 8.09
